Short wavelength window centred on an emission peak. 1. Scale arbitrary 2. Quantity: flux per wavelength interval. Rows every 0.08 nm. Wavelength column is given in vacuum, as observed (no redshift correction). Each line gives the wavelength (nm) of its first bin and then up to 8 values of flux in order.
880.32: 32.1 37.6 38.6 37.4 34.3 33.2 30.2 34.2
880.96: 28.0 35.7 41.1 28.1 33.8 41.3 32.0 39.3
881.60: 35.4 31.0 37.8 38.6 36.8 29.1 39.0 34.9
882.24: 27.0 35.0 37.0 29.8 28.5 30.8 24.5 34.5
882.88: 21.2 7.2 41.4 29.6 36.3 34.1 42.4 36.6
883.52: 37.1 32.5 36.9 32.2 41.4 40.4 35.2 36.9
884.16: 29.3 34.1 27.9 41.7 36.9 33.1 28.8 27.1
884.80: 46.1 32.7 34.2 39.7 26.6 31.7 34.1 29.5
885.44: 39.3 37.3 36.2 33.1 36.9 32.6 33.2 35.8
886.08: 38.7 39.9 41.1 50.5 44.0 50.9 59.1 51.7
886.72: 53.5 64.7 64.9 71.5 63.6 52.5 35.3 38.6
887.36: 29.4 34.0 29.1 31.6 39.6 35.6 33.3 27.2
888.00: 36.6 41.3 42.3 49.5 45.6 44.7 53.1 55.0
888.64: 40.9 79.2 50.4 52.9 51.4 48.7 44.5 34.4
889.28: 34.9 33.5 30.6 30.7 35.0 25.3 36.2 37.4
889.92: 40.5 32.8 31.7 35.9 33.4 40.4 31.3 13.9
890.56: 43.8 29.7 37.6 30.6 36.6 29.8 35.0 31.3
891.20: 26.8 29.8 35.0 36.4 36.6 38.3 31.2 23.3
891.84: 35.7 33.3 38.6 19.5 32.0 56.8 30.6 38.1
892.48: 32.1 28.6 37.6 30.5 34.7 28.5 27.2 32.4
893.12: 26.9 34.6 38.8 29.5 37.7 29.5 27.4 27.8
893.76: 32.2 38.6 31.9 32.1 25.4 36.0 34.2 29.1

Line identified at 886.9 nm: [S II] 6716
